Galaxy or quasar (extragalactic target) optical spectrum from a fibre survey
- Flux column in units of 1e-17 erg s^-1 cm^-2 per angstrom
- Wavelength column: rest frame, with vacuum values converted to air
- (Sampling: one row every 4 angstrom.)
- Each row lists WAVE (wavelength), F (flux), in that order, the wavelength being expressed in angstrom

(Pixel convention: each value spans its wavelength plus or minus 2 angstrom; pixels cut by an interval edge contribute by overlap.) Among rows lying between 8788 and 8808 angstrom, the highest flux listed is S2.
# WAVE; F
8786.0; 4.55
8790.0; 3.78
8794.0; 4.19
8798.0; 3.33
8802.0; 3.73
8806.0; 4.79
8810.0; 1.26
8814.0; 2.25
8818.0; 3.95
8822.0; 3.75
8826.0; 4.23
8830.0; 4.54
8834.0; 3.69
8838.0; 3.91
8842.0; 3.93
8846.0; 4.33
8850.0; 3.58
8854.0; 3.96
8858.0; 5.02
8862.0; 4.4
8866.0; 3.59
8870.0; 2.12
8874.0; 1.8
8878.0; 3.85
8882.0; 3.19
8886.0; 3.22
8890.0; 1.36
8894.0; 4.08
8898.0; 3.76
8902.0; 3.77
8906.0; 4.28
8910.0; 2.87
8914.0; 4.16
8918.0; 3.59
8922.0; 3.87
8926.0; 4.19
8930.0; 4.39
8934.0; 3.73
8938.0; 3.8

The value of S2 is 4.79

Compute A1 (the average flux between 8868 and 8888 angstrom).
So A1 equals 2.84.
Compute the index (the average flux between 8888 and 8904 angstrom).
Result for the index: 3.24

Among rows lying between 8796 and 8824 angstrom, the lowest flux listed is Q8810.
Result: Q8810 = 1.26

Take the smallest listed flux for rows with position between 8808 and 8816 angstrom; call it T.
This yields 1.26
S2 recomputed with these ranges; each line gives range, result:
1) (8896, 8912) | 4.28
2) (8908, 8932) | 4.39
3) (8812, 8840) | 4.54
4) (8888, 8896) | 4.08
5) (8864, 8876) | 3.59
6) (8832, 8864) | 5.02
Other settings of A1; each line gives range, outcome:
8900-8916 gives 3.77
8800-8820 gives 3.2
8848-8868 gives 4.11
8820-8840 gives 4.02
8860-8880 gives 3.15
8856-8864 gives 4.71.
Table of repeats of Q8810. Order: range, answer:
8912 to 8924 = 3.59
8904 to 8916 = 2.87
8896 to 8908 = 3.76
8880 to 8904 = 1.36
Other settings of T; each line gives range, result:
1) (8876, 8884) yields 3.19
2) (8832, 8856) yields 3.58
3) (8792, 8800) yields 3.33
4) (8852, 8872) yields 2.12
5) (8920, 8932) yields 3.87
